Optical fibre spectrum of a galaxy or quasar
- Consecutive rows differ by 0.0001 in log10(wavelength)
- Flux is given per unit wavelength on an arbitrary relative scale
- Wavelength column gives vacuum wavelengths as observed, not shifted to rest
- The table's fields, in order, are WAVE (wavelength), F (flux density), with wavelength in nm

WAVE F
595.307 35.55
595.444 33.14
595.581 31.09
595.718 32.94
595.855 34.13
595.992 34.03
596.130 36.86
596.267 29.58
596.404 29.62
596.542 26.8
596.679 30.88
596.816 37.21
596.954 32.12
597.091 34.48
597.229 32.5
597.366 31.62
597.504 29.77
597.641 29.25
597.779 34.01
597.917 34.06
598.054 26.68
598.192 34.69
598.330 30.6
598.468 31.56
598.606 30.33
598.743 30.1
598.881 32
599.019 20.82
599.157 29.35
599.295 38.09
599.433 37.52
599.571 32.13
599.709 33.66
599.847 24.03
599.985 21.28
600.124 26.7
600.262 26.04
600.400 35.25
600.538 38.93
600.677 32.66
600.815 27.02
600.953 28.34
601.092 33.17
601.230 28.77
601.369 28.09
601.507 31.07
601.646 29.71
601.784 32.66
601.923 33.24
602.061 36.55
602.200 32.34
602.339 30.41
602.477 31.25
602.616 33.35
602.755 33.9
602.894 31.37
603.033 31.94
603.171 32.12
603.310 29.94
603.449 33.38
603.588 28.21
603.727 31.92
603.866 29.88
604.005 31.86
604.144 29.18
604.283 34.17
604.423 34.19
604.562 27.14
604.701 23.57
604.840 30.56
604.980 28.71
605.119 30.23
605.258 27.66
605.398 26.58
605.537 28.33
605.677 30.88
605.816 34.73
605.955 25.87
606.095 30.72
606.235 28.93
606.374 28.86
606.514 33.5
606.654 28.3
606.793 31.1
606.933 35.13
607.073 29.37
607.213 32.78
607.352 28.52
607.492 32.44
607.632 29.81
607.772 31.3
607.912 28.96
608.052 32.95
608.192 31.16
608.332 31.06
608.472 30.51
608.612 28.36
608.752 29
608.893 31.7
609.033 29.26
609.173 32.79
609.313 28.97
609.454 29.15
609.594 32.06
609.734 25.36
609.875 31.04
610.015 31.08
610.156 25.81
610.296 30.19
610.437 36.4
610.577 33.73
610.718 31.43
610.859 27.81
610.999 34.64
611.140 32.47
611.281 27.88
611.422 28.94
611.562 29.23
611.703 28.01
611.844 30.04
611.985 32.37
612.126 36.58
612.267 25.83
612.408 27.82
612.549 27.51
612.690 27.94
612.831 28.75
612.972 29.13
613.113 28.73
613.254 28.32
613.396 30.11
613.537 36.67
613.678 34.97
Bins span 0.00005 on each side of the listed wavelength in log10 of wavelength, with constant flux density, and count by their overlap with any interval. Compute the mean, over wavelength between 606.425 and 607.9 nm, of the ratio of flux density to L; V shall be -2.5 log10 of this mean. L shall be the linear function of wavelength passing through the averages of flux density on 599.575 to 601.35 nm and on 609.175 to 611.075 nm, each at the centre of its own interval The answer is -0.03 mag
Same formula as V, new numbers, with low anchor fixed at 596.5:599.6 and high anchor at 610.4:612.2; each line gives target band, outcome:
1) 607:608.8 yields 0.033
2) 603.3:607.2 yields 0.048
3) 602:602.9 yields -0.041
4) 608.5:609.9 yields 0.060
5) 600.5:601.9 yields 0.023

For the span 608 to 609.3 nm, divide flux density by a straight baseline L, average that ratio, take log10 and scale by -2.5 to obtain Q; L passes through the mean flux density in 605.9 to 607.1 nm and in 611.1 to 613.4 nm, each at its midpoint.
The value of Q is -0.03 mag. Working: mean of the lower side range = 30.3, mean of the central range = 30.7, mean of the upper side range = 29.3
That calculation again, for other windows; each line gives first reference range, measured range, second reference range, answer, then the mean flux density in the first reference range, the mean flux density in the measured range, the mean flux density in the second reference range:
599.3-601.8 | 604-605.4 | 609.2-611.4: 0.039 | 30.5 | 29.5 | 30.5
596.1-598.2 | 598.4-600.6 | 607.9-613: 0.034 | 31.7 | 30.5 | 30.2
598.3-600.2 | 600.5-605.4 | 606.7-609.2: -0.024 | 29.8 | 30.9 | 30.8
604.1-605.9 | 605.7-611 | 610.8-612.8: -0.032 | 29.7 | 30.6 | 29.8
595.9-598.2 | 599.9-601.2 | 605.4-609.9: 0.057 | 32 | 29.8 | 30.3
